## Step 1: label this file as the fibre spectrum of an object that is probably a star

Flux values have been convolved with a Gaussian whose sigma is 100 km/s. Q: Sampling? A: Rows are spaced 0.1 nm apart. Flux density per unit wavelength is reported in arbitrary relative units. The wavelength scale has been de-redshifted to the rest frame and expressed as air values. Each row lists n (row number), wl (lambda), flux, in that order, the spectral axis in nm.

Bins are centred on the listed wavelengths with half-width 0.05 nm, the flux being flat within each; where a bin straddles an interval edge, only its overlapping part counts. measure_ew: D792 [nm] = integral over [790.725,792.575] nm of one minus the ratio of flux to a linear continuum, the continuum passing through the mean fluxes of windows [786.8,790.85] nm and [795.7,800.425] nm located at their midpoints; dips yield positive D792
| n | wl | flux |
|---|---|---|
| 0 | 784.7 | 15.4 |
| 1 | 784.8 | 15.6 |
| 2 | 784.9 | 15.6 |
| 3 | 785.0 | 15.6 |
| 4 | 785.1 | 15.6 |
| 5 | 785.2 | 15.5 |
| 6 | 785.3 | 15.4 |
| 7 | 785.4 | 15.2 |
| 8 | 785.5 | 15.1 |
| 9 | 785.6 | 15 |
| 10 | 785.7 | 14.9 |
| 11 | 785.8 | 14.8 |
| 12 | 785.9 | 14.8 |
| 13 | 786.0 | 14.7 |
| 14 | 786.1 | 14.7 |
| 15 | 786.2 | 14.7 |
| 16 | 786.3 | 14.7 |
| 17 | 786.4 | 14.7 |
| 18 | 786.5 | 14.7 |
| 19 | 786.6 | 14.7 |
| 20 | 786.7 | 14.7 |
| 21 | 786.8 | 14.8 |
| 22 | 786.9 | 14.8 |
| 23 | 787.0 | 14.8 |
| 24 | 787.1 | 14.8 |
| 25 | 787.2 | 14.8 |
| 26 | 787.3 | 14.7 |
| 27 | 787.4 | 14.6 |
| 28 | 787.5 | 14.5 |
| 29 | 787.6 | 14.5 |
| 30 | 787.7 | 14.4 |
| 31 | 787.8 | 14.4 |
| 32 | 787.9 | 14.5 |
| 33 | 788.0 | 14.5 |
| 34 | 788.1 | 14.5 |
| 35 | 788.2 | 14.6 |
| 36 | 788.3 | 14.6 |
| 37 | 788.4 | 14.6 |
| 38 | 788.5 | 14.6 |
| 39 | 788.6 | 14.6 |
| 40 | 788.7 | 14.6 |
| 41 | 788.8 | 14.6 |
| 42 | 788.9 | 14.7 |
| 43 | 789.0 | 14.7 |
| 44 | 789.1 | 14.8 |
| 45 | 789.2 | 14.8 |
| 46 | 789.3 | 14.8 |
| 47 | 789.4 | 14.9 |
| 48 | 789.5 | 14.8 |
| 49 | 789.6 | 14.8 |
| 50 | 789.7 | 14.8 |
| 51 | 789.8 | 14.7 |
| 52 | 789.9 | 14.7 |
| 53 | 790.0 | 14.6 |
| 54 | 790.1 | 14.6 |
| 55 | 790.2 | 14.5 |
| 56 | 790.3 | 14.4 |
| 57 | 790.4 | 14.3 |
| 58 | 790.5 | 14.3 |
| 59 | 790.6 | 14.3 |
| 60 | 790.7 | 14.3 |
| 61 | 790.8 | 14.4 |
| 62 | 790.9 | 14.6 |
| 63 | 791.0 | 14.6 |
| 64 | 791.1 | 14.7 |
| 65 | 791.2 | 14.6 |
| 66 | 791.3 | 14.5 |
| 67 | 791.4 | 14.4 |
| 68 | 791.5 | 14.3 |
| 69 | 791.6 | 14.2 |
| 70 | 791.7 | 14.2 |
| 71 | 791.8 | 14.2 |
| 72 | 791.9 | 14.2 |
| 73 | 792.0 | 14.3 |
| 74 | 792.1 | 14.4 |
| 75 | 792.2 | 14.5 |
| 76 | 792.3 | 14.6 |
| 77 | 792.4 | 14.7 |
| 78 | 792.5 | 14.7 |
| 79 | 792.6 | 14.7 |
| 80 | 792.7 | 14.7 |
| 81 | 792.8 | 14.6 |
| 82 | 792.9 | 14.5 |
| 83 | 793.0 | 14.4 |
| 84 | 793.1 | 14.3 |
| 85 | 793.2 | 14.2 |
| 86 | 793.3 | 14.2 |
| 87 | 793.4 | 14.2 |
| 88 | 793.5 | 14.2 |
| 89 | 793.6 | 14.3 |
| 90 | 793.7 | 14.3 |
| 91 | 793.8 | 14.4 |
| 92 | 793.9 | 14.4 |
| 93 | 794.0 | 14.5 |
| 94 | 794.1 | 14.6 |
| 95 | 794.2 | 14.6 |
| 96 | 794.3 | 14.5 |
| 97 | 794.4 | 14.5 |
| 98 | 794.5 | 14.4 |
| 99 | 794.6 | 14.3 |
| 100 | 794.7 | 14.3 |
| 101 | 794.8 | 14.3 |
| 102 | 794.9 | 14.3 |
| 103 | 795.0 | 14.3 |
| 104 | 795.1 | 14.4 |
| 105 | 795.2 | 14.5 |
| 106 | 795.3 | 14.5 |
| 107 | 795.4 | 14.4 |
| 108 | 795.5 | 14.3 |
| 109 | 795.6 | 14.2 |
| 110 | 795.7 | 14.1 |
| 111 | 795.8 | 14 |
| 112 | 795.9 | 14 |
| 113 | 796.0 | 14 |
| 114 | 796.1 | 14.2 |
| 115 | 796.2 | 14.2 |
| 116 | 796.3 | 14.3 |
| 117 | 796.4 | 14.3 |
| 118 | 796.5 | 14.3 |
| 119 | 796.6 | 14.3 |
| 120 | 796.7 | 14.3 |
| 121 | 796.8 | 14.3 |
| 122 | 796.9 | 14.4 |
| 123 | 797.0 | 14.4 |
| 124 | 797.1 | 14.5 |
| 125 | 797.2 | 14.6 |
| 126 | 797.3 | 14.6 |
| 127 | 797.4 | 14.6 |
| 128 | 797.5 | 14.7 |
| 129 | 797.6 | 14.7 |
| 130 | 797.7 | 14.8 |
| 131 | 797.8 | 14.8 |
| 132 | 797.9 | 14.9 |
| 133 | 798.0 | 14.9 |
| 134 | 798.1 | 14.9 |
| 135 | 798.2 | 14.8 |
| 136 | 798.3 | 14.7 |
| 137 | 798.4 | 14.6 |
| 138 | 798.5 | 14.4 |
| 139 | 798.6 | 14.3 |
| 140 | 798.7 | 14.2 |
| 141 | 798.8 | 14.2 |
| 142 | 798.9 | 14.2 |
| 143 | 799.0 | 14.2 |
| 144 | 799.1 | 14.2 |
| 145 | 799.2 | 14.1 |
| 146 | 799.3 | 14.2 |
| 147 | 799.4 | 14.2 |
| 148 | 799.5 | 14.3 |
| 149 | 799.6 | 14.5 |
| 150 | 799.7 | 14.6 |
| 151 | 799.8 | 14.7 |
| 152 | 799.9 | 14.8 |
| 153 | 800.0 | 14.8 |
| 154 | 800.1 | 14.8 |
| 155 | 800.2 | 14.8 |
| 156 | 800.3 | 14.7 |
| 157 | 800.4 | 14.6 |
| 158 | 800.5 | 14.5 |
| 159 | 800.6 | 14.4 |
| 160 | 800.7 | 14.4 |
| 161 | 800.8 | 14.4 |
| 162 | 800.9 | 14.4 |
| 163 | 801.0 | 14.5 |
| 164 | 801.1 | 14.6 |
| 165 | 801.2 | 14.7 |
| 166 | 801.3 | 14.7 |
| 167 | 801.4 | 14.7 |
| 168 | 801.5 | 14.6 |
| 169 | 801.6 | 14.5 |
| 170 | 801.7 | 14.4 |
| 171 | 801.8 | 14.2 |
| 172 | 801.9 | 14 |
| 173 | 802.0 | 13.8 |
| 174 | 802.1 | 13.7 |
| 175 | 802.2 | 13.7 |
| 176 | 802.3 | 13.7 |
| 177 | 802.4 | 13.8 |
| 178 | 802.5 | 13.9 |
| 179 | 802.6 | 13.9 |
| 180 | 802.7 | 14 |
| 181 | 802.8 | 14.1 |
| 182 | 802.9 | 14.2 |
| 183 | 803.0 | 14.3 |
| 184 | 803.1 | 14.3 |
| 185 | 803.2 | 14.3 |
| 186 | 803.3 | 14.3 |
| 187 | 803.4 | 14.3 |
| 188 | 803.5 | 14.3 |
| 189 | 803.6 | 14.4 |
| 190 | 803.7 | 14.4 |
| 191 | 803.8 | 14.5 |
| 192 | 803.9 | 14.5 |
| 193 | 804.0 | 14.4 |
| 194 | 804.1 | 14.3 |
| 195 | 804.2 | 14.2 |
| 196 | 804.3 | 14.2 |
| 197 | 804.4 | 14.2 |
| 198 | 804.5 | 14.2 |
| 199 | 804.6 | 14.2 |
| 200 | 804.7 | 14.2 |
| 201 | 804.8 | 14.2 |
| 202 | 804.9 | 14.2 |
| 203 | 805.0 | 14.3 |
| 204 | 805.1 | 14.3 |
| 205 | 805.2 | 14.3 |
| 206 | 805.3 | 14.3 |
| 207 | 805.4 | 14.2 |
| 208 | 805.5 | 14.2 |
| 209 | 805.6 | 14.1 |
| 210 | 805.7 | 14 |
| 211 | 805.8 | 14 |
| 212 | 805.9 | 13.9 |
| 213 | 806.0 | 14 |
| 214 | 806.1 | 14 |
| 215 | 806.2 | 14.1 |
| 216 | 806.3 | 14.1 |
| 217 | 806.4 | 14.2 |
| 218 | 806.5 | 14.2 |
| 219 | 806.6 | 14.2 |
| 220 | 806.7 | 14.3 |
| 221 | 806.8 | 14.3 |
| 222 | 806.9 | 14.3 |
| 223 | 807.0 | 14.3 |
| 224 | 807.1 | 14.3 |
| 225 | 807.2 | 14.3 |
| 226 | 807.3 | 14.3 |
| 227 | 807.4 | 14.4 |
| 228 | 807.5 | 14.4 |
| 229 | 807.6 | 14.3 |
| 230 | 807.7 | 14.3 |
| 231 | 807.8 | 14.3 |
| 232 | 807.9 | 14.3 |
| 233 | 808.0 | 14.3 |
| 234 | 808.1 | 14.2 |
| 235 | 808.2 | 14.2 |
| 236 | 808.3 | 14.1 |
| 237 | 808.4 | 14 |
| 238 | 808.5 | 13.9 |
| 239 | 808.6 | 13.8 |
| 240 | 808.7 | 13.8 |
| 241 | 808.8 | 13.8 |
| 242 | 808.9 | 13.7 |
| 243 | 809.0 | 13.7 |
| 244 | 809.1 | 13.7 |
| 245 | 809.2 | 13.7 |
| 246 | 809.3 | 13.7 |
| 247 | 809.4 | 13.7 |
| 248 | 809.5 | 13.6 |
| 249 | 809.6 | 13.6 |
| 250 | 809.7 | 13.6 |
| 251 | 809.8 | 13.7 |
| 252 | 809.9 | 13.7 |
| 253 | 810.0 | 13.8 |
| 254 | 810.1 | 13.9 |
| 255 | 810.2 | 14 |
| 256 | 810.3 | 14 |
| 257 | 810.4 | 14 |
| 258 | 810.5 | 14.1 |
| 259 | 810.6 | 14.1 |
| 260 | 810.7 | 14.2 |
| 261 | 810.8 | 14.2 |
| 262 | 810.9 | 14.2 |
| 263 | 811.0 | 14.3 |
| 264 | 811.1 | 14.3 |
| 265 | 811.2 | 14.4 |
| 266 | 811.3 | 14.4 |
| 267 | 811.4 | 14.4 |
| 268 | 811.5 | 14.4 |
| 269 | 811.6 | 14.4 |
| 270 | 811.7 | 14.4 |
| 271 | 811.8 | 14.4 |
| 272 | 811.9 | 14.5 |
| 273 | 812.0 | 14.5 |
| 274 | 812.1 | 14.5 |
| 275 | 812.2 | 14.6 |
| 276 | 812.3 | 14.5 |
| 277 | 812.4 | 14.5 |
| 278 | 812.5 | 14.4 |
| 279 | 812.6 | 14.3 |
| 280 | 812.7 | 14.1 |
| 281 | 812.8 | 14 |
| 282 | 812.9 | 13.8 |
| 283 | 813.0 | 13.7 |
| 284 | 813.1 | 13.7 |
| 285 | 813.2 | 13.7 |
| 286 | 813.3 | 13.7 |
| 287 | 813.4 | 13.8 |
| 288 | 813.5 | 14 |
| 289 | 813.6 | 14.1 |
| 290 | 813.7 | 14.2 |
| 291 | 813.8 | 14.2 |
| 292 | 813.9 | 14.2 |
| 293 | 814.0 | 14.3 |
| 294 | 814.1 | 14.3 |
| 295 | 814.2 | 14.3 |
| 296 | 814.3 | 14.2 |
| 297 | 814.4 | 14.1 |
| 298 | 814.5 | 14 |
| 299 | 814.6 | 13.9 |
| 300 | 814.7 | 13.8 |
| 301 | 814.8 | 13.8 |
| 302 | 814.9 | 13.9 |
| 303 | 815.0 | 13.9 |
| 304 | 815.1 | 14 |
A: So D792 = 0.01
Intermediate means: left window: 14.6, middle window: 14.5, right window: 14.5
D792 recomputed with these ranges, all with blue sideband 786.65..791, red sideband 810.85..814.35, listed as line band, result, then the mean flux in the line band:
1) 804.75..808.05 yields 0.024 nm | 14.2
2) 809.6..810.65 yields 0.028 nm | 13.9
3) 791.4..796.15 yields 0.056 nm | 14.4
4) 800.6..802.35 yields 0.013 nm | 14.3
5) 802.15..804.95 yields 0.036 nm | 14.2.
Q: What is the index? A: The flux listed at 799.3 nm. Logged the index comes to 14.2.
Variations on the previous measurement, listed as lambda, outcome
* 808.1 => 14.2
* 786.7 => 14.7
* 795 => 14.3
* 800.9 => 14.4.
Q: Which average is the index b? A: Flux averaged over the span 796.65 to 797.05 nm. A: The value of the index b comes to 14.4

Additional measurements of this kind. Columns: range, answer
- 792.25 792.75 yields 14.7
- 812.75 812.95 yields 13.9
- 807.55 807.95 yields 14.3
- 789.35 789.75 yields 14.8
